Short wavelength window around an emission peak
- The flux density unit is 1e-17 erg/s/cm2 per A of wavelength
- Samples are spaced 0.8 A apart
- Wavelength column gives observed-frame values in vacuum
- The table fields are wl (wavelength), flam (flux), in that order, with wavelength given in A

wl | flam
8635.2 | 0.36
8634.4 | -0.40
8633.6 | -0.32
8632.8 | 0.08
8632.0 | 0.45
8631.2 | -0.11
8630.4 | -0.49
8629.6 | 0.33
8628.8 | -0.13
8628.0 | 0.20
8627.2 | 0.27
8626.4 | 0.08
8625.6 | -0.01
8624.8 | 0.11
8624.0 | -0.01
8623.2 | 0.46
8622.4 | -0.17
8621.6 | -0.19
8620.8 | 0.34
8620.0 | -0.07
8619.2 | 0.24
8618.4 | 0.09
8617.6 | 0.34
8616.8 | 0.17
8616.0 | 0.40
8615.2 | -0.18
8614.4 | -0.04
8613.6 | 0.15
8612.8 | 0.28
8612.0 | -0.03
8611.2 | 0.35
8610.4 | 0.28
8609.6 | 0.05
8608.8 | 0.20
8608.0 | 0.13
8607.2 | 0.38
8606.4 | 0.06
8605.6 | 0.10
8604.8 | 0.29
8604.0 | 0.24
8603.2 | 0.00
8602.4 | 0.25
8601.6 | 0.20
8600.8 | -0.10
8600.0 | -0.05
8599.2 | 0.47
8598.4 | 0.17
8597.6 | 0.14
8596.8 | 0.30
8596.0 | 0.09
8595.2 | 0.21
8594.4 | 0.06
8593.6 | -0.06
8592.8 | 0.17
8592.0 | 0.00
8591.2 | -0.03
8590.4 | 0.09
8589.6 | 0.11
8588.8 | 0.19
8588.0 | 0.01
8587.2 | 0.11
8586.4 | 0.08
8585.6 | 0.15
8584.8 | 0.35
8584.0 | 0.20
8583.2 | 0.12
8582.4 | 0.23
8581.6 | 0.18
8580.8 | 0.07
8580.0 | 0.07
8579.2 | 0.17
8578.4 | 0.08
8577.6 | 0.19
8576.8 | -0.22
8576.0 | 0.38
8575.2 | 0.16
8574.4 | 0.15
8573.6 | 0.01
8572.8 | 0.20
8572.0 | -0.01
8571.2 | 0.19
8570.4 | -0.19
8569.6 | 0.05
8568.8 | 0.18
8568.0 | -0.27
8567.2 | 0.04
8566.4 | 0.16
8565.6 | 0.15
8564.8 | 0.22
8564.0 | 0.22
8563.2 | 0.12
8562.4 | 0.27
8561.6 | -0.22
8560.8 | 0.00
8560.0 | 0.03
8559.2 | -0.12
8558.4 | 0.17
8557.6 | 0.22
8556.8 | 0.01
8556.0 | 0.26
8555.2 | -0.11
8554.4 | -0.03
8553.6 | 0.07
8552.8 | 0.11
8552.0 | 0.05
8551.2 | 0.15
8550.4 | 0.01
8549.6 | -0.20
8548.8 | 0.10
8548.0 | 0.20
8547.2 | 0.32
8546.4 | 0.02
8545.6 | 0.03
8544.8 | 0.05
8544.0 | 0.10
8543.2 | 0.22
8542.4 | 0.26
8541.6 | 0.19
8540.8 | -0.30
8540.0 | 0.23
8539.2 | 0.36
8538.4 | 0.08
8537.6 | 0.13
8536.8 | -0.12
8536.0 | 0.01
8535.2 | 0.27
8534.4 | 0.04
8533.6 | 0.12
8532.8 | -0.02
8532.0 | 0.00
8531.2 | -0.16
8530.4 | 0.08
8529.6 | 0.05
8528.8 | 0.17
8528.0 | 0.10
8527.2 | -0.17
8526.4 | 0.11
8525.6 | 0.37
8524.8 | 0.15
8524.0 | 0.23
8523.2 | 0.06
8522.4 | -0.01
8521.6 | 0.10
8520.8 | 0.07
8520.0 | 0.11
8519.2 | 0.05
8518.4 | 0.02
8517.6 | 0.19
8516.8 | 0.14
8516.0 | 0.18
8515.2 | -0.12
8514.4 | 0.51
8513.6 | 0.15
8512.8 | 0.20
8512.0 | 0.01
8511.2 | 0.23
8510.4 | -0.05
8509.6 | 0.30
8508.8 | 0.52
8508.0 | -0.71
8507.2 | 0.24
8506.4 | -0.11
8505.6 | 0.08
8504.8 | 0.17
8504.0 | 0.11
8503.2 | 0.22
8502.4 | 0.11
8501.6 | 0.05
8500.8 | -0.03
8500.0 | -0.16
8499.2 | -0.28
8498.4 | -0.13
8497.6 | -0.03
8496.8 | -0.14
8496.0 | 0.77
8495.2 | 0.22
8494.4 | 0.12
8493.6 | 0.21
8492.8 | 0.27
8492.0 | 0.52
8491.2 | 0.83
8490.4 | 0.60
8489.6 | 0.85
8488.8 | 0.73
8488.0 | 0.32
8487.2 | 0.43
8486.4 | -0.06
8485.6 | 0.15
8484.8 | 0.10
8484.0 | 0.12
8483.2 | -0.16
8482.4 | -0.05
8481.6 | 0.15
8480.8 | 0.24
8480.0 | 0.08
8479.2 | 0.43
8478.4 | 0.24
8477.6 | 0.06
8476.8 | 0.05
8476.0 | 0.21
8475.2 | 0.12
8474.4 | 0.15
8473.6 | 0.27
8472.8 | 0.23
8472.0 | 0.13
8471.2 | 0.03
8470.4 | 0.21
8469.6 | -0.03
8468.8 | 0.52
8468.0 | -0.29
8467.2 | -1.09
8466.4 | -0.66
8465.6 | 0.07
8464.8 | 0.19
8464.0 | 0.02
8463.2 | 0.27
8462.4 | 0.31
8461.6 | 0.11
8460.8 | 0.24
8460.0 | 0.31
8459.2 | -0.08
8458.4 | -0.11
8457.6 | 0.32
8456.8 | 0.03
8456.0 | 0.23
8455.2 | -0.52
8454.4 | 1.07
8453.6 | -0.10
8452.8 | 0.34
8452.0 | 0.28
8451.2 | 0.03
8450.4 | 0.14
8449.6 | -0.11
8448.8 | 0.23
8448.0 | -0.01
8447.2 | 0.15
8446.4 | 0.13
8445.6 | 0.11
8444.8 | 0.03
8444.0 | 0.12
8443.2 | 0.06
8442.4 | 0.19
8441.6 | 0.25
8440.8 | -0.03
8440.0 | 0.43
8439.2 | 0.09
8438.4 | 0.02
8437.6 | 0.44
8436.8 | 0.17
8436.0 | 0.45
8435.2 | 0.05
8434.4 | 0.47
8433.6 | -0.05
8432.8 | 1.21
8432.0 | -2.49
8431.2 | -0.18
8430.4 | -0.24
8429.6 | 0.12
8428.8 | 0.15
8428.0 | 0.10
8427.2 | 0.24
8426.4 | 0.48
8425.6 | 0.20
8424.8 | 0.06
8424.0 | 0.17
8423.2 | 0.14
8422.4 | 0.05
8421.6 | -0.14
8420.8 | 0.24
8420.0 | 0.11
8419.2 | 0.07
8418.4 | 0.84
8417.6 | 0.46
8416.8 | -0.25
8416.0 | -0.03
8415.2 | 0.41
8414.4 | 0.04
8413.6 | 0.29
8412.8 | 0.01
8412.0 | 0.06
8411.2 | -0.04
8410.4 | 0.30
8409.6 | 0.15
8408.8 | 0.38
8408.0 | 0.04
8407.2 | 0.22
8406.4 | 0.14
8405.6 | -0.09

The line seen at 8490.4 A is H-gamma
